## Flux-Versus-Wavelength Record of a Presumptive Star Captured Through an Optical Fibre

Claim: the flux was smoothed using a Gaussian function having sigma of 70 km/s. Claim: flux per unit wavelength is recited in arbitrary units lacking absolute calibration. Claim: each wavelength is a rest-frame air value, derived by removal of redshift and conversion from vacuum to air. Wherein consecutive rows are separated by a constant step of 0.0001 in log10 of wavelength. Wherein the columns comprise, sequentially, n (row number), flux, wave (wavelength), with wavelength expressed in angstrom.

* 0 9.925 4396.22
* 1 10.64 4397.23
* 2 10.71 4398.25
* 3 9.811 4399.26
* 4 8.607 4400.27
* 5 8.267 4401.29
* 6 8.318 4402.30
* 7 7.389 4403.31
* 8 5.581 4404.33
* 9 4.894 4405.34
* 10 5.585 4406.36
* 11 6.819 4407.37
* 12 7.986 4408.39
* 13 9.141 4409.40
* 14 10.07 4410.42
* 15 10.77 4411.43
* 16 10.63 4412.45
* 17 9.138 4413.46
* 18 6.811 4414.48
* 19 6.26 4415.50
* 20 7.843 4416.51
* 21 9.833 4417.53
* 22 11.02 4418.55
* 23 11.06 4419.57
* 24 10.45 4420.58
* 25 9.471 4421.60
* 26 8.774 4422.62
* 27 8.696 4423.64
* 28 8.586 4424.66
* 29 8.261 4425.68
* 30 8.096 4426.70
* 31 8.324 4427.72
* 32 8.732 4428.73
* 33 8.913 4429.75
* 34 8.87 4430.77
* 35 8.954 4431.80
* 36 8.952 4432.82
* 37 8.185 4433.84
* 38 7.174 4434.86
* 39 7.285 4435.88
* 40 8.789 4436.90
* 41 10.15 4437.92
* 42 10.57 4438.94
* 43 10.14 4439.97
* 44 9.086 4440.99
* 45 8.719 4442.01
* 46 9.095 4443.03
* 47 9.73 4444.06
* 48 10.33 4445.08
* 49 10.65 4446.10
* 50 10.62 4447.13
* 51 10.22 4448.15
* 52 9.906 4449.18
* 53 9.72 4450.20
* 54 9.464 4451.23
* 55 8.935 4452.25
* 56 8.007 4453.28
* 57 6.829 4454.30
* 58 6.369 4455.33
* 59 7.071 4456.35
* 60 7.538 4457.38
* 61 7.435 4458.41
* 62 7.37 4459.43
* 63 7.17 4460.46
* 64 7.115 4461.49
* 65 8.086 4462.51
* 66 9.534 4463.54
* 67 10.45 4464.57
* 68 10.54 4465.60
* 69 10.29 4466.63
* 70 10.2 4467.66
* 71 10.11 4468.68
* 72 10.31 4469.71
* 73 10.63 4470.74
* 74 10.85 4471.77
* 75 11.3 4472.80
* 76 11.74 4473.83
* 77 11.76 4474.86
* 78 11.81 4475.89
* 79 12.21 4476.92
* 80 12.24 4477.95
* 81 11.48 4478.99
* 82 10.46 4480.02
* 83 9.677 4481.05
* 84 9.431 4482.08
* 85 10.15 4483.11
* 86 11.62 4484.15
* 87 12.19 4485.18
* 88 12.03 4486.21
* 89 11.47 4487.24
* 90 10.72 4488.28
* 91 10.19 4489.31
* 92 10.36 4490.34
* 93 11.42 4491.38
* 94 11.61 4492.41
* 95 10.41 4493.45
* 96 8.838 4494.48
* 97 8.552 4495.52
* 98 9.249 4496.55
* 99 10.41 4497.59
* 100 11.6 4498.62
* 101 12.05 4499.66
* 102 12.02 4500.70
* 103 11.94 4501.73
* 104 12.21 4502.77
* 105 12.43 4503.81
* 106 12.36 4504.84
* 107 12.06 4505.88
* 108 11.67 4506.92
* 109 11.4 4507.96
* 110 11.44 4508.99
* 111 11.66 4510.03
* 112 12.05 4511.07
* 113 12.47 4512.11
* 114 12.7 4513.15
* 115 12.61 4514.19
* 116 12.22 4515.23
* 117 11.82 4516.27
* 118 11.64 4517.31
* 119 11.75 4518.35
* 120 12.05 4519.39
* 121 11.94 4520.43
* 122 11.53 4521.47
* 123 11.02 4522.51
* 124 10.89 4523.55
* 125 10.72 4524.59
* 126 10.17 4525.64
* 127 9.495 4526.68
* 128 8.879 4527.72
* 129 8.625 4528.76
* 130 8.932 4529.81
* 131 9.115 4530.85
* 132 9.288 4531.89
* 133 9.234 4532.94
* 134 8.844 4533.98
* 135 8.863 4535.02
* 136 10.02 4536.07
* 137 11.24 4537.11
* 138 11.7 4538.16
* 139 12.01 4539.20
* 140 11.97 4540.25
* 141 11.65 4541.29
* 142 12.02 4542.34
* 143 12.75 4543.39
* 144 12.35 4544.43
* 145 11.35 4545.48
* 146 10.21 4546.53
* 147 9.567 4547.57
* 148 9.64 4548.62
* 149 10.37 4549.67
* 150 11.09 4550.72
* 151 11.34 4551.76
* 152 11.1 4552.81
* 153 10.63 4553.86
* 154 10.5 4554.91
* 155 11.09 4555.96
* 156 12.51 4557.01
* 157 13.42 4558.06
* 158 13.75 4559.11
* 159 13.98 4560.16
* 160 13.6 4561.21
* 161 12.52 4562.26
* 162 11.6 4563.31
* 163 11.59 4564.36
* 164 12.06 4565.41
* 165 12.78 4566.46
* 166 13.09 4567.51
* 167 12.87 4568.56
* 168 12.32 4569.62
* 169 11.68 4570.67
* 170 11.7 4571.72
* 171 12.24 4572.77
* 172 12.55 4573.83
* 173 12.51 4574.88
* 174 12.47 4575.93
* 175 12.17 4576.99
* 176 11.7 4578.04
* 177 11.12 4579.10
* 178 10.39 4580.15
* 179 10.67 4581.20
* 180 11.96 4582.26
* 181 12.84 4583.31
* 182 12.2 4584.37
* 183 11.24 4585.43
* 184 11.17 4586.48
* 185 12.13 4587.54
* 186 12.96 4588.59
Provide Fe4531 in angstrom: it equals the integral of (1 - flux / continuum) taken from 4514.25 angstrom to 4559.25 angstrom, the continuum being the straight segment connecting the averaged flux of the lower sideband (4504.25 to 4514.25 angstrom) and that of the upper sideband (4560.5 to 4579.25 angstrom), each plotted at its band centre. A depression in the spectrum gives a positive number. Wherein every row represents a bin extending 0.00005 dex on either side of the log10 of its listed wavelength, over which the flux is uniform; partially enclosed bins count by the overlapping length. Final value 4.6 angstrom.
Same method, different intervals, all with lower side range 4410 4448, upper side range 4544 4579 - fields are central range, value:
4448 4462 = 2.4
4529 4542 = 1.3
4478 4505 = -1.3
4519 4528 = 0.3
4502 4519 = -1.9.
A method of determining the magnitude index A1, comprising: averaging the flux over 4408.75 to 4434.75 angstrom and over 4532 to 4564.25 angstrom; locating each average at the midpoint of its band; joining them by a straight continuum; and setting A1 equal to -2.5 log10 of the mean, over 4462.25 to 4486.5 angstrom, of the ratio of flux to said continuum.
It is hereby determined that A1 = -0.09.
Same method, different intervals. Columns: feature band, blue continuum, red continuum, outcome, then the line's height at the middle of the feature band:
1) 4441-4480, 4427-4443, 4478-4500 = 0.01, 9.72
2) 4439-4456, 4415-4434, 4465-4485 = 0.06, 9.83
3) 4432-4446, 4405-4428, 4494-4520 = 0.03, 9.38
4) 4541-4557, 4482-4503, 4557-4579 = 0.10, 12.1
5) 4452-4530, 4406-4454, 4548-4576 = -0.01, 10.4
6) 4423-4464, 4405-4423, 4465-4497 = 0.11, 9.63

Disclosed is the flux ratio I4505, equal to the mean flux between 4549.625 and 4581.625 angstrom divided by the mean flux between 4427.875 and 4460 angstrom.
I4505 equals 1.36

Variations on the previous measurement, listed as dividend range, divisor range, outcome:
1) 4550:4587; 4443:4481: 1.24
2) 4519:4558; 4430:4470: 1.19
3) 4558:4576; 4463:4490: 1.15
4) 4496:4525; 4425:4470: 1.31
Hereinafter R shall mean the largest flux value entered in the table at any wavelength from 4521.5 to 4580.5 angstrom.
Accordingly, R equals 13.98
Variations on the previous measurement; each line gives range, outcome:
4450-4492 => 12.24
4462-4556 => 12.75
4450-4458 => 9.72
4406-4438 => 11.06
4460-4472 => 10.85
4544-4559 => 13.42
